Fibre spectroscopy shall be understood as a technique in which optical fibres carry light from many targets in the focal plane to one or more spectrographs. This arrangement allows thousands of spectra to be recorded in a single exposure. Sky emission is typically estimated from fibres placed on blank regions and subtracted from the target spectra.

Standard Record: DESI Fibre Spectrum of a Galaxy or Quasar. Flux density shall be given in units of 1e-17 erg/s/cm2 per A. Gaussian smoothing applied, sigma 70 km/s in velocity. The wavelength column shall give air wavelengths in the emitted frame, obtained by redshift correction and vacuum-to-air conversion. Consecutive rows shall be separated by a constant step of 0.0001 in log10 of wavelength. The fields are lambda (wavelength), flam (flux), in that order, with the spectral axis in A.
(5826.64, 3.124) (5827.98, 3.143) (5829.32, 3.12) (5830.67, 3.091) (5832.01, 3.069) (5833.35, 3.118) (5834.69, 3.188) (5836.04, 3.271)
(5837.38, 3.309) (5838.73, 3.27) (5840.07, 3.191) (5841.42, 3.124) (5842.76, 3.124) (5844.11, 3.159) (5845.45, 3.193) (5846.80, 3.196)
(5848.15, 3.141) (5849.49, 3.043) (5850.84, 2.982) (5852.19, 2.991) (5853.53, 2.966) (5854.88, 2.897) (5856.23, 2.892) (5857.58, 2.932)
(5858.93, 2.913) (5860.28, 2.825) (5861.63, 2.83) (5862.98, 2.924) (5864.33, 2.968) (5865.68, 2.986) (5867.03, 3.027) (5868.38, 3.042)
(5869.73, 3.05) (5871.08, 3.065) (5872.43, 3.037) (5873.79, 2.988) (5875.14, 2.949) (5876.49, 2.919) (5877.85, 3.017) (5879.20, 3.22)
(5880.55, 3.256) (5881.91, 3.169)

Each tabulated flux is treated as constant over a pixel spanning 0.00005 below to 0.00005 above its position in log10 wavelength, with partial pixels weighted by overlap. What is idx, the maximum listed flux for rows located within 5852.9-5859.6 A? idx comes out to 2.966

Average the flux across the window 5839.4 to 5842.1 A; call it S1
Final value 3.16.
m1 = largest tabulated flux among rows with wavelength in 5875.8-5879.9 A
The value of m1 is 3.22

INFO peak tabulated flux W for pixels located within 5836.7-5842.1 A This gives 3.309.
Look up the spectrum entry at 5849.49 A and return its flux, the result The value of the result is 3.043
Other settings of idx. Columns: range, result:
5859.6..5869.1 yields 3.042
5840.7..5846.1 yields 3.193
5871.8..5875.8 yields 3.037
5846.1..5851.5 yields 3.196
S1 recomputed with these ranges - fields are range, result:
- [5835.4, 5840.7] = 3.26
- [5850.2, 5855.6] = 2.96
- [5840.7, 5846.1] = 3.15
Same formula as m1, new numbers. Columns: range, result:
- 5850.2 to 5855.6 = 2.991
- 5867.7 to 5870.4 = 3.05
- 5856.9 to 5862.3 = 2.932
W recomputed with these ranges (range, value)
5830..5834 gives 3.118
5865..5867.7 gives 3.027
